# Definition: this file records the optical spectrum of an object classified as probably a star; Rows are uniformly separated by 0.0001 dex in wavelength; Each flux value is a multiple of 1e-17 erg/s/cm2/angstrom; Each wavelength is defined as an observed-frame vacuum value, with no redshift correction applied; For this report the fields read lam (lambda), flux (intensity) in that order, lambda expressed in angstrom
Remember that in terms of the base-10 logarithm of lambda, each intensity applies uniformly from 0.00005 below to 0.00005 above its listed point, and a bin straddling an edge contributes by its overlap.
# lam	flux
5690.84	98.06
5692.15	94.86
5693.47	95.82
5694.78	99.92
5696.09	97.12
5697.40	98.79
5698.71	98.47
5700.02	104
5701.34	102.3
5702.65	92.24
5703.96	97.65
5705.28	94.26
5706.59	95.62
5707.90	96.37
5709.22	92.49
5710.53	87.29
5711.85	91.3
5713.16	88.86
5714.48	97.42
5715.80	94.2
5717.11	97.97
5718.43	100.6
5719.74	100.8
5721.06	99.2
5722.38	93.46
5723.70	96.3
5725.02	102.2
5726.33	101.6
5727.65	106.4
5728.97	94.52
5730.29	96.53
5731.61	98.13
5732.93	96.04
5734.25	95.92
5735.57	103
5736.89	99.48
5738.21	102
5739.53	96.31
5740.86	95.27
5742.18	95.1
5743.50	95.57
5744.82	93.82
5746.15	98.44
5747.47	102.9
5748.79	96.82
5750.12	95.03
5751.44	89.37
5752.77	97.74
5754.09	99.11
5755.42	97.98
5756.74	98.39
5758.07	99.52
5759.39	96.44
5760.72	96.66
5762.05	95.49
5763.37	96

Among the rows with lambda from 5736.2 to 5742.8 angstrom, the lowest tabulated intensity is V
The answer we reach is 95.1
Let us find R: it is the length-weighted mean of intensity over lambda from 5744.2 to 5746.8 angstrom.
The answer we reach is 95.9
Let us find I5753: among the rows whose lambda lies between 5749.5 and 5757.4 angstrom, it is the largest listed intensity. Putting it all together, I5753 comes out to 99.11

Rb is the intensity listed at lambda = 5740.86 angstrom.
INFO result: 95.27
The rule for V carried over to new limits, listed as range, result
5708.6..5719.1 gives 87.29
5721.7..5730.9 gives 93.46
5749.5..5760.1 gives 89.37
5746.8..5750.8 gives 95.03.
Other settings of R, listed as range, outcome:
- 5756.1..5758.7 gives 98.8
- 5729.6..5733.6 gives 96.9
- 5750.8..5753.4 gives 93.3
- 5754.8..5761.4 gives 97.8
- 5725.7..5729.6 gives 101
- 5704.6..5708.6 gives 95.3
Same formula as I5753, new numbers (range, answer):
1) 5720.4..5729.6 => 106.4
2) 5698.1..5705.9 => 104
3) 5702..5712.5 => 97.65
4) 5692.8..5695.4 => 99.92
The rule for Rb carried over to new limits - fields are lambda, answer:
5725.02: 102.2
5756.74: 98.39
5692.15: 94.86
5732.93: 96.04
